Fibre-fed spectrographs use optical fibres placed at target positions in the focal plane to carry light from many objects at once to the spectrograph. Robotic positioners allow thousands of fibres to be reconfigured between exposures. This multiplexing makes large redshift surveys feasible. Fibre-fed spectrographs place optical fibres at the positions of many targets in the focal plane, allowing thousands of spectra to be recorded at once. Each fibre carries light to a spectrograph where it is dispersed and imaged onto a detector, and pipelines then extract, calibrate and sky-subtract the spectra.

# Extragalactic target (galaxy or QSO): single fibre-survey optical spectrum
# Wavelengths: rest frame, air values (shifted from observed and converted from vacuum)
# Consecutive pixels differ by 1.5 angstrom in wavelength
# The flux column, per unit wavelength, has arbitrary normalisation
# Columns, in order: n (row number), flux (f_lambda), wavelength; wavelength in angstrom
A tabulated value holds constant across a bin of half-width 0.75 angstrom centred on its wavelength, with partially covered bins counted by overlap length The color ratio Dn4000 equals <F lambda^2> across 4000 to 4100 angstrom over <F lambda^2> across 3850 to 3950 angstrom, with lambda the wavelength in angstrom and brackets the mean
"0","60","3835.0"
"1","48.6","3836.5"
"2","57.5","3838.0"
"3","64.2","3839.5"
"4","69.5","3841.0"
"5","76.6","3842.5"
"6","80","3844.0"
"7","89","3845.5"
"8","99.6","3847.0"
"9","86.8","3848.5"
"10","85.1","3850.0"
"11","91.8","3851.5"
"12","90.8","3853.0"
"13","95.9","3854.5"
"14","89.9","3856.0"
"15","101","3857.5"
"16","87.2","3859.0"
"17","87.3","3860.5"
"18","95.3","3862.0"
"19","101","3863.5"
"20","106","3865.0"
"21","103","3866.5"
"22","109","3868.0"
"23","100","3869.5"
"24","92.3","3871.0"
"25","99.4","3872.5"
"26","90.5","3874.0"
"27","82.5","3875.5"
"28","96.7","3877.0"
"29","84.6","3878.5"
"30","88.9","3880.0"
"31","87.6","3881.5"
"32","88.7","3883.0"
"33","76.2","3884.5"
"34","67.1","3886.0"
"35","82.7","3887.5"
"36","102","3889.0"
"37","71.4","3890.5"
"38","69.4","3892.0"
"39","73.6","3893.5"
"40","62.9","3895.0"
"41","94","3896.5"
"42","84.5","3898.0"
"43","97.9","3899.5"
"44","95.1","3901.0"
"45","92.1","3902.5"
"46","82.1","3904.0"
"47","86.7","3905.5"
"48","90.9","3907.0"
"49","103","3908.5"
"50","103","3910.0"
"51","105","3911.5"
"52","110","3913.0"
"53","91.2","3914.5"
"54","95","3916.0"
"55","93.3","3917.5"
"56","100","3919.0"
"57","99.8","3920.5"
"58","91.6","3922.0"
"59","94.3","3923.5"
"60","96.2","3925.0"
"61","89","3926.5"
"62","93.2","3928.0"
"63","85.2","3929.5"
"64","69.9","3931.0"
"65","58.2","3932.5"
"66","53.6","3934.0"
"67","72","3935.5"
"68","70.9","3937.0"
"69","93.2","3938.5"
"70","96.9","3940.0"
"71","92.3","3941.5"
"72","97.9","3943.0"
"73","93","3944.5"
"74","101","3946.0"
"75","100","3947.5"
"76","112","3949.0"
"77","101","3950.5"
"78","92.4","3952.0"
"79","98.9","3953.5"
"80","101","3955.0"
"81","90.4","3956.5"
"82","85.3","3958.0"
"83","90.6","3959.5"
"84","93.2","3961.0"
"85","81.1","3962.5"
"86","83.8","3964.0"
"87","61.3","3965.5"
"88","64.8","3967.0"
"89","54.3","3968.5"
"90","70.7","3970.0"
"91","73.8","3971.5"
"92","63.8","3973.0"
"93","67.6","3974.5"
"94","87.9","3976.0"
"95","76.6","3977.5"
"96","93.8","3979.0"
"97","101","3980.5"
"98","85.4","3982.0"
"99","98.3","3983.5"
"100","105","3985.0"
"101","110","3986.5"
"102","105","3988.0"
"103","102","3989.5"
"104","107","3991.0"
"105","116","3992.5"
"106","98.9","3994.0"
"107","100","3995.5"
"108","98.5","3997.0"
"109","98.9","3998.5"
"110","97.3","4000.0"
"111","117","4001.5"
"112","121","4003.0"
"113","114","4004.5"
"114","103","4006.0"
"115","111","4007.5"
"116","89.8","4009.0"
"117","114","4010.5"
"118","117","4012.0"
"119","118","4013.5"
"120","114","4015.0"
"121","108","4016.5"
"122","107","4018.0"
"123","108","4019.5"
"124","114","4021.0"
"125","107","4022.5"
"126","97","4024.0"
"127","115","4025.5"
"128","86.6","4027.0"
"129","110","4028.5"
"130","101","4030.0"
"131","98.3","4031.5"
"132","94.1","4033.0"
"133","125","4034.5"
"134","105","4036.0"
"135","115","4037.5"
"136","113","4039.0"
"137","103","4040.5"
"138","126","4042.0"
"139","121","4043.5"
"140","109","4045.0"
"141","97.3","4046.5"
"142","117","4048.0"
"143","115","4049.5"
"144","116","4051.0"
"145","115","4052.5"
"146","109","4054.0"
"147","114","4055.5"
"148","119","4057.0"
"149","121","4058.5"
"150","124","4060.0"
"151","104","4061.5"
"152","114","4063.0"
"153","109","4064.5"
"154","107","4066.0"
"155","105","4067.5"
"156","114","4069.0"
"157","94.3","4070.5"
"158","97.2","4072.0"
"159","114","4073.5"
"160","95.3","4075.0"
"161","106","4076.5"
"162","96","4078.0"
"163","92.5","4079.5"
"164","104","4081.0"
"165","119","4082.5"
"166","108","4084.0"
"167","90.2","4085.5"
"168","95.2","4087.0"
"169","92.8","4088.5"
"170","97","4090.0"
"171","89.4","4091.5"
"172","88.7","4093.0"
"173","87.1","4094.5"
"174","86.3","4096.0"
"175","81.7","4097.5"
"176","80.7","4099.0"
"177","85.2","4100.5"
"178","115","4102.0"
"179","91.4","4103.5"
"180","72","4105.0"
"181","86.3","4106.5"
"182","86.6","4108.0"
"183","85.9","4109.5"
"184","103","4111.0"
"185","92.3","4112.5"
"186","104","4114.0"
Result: 1.3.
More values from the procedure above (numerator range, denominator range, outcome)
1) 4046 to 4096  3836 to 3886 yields 1.33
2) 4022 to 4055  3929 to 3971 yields 1.35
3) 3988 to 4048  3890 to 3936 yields 1.30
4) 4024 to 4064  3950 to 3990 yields 1.33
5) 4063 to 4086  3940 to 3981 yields 1.27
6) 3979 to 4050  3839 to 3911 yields 1.29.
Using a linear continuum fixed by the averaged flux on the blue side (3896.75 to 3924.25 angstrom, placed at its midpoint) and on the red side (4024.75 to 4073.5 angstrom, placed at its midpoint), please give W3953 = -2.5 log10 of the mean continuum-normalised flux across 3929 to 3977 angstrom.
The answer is 0.20 mag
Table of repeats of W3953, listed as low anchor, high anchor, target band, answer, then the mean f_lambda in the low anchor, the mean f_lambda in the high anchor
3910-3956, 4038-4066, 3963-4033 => 0.07 mag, 91.8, 114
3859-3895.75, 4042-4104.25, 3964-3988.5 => 0.17 mag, 88.2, 104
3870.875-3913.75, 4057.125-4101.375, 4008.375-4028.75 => -0.12 mag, 88.2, 100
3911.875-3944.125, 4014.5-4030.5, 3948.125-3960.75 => -0.04 mag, 88.1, 106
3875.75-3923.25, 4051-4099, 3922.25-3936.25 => 0.15 mag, 89.2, 103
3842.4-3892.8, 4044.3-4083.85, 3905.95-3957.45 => 0.05 mag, 90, 109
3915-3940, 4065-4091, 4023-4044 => -0.12 mag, 85.1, 102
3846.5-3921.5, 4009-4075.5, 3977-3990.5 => 0.05 mag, 91.4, 110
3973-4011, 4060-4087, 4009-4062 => -0.08 mag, 99.9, 104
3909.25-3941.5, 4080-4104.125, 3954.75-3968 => 0.10 mag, 88.7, 94.5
